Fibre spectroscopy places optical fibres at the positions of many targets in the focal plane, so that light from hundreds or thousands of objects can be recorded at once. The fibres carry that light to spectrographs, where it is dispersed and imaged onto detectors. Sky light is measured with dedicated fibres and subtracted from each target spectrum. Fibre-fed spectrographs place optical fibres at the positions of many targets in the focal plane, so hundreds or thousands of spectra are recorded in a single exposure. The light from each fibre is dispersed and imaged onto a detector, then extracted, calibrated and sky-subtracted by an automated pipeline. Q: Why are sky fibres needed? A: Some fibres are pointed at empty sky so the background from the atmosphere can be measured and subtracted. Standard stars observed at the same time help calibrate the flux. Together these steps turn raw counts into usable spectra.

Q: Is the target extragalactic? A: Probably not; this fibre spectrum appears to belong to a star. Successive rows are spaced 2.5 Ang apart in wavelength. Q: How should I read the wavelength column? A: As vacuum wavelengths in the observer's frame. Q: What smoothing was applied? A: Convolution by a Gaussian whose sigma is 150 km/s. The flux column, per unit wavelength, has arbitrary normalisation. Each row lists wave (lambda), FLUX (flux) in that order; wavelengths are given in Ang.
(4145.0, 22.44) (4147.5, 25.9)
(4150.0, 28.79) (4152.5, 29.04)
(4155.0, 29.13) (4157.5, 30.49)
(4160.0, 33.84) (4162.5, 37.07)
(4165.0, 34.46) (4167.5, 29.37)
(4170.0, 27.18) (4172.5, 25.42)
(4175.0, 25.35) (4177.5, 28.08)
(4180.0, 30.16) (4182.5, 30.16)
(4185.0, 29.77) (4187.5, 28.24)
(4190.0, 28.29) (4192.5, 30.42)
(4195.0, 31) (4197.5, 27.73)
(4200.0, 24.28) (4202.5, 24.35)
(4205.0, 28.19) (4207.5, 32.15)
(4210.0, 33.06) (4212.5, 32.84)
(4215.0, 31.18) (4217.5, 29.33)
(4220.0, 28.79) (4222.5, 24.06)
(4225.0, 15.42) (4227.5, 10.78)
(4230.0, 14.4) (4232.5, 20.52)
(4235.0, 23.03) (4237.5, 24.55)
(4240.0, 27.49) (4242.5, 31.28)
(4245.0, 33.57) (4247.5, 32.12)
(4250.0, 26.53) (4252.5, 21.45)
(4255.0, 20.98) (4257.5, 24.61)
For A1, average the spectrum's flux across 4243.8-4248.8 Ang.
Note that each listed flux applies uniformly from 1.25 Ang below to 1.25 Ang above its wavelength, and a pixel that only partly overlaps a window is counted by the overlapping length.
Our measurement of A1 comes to 32.8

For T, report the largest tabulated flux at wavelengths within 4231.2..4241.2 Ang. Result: 27.49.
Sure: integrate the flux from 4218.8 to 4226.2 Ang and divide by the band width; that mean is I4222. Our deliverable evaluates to 22.8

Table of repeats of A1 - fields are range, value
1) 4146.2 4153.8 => 27.9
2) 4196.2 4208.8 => 27.4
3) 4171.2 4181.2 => 27.2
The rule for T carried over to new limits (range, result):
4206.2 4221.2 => 33.06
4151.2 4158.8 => 30.49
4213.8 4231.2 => 31.18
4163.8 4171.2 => 34.46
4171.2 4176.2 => 25.42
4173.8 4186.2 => 30.16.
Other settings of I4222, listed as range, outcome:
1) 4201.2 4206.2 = 26.2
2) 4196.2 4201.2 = 26.1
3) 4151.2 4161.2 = 30.6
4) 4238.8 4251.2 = 30.2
